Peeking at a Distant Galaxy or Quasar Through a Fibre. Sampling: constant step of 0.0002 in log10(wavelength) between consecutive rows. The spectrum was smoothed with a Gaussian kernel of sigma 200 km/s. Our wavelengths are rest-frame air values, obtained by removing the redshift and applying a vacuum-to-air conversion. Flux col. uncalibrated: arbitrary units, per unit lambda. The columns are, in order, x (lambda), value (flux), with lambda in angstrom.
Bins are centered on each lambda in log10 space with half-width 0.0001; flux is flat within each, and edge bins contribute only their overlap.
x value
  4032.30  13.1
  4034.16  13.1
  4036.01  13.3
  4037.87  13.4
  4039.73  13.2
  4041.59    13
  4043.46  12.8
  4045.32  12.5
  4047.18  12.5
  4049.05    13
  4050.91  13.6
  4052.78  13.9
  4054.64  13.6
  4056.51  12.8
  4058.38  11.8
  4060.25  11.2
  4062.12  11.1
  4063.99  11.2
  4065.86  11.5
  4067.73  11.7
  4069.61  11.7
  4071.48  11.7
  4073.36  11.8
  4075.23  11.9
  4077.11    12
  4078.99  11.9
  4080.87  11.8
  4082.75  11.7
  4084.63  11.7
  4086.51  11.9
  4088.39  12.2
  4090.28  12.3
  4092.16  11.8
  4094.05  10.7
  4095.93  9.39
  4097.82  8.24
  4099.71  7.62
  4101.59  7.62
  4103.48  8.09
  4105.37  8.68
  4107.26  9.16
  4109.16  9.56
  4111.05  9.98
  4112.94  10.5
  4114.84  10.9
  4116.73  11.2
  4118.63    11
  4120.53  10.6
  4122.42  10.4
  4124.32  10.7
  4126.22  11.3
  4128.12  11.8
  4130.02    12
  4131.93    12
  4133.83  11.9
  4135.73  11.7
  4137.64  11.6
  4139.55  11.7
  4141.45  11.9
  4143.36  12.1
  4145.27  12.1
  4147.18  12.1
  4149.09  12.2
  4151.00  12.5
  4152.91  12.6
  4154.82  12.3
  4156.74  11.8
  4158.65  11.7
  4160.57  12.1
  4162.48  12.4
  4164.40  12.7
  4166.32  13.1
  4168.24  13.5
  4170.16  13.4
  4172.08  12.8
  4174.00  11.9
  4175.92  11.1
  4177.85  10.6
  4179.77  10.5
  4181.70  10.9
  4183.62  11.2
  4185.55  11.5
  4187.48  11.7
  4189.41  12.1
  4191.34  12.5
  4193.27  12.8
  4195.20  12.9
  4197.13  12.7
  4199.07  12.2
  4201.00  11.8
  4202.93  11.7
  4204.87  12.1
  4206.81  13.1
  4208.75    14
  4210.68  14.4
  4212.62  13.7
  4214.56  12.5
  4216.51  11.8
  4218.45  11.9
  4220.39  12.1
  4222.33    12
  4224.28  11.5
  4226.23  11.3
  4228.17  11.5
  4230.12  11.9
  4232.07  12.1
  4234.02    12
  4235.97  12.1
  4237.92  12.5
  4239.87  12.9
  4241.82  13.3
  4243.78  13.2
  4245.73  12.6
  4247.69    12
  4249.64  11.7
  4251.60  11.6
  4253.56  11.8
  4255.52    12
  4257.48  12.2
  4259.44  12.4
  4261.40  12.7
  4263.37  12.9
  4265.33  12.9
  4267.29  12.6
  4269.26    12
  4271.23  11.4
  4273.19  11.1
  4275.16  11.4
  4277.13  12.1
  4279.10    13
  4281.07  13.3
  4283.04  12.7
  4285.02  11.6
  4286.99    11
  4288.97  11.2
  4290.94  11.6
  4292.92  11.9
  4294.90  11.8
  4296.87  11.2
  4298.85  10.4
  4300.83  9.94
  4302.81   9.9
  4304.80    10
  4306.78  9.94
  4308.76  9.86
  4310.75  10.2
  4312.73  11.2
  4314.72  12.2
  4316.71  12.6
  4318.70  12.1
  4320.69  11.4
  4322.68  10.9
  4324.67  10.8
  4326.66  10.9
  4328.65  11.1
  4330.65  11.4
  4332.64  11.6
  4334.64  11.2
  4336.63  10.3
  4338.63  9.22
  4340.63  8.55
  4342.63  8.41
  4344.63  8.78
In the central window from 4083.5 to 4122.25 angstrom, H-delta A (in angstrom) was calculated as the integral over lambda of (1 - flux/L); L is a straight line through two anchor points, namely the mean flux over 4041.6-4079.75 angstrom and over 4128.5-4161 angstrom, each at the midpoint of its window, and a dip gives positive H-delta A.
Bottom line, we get 6.2 angstrom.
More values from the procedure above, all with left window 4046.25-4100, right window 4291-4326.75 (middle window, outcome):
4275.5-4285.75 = -1.3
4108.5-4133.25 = 1.3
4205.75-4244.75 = -4.3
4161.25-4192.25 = -1.6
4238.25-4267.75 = -3.4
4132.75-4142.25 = -0.2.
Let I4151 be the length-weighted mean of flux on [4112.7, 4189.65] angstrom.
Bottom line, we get 11.8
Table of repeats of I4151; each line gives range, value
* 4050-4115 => 11.1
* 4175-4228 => 12.1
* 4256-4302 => 11.9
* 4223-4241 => 12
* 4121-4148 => 11.6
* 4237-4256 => 12.4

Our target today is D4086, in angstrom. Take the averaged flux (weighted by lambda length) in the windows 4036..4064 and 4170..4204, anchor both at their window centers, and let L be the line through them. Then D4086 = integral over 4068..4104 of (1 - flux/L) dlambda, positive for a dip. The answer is 4.6 angstrom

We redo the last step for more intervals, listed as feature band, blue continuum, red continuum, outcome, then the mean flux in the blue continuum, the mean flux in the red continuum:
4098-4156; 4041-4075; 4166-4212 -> 6.5 angstrom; 12.3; 12.3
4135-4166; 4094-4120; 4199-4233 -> -4.5 angstrom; 9.45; 12.3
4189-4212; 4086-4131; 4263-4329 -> -3.9 angstrom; 10.3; 11.4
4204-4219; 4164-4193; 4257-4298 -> -1.2 angstrom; 12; 12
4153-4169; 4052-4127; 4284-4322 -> -2.1 angstrom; 11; 11.1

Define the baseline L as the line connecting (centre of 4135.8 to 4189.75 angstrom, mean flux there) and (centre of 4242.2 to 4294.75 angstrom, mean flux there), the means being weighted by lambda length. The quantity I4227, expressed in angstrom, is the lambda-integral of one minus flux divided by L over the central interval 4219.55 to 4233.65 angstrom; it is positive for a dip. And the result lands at 0.3 angstrom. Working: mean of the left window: 12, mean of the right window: 12.1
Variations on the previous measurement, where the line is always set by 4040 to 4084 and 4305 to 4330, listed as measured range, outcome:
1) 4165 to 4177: -0.9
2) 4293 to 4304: 0.4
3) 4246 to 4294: -3.3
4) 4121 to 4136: 0.6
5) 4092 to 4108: 4.2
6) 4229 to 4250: -1.8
